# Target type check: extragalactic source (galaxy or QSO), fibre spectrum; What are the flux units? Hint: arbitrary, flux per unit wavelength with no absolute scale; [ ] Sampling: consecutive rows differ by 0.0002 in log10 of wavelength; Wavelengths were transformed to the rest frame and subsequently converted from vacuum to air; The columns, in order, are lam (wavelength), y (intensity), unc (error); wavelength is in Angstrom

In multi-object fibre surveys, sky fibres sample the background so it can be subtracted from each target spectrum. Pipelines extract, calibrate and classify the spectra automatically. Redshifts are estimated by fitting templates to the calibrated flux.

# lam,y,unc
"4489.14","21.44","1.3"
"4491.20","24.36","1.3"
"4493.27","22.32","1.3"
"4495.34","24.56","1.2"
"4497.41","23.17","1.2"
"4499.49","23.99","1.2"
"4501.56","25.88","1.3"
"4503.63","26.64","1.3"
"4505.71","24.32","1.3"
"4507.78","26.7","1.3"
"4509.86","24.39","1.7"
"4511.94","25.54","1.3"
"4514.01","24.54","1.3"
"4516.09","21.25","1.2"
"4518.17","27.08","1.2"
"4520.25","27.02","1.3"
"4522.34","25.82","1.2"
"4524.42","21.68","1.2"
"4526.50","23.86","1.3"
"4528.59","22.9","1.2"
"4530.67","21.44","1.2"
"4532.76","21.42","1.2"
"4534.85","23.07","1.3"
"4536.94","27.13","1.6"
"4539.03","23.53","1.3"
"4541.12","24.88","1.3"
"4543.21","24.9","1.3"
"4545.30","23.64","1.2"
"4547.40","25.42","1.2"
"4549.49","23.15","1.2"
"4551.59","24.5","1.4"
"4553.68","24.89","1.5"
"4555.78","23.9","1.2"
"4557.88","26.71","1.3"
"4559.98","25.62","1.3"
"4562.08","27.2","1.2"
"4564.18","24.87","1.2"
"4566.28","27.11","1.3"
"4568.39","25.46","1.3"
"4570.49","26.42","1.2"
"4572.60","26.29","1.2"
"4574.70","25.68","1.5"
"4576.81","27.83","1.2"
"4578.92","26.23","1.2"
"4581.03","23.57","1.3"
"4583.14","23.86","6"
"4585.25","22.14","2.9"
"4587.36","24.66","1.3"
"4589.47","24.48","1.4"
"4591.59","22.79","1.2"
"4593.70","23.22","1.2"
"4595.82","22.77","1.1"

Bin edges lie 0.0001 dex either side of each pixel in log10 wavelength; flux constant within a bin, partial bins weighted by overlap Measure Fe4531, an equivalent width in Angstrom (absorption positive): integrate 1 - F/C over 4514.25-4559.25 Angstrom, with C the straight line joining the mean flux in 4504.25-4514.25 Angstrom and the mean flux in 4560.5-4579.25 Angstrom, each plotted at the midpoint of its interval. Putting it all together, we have 2.6 Angstrom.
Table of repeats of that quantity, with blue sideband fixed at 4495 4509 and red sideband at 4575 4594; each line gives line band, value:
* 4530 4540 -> 0.6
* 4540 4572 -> -0.8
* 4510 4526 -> 0.2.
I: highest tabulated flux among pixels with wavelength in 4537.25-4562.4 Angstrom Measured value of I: 27.2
